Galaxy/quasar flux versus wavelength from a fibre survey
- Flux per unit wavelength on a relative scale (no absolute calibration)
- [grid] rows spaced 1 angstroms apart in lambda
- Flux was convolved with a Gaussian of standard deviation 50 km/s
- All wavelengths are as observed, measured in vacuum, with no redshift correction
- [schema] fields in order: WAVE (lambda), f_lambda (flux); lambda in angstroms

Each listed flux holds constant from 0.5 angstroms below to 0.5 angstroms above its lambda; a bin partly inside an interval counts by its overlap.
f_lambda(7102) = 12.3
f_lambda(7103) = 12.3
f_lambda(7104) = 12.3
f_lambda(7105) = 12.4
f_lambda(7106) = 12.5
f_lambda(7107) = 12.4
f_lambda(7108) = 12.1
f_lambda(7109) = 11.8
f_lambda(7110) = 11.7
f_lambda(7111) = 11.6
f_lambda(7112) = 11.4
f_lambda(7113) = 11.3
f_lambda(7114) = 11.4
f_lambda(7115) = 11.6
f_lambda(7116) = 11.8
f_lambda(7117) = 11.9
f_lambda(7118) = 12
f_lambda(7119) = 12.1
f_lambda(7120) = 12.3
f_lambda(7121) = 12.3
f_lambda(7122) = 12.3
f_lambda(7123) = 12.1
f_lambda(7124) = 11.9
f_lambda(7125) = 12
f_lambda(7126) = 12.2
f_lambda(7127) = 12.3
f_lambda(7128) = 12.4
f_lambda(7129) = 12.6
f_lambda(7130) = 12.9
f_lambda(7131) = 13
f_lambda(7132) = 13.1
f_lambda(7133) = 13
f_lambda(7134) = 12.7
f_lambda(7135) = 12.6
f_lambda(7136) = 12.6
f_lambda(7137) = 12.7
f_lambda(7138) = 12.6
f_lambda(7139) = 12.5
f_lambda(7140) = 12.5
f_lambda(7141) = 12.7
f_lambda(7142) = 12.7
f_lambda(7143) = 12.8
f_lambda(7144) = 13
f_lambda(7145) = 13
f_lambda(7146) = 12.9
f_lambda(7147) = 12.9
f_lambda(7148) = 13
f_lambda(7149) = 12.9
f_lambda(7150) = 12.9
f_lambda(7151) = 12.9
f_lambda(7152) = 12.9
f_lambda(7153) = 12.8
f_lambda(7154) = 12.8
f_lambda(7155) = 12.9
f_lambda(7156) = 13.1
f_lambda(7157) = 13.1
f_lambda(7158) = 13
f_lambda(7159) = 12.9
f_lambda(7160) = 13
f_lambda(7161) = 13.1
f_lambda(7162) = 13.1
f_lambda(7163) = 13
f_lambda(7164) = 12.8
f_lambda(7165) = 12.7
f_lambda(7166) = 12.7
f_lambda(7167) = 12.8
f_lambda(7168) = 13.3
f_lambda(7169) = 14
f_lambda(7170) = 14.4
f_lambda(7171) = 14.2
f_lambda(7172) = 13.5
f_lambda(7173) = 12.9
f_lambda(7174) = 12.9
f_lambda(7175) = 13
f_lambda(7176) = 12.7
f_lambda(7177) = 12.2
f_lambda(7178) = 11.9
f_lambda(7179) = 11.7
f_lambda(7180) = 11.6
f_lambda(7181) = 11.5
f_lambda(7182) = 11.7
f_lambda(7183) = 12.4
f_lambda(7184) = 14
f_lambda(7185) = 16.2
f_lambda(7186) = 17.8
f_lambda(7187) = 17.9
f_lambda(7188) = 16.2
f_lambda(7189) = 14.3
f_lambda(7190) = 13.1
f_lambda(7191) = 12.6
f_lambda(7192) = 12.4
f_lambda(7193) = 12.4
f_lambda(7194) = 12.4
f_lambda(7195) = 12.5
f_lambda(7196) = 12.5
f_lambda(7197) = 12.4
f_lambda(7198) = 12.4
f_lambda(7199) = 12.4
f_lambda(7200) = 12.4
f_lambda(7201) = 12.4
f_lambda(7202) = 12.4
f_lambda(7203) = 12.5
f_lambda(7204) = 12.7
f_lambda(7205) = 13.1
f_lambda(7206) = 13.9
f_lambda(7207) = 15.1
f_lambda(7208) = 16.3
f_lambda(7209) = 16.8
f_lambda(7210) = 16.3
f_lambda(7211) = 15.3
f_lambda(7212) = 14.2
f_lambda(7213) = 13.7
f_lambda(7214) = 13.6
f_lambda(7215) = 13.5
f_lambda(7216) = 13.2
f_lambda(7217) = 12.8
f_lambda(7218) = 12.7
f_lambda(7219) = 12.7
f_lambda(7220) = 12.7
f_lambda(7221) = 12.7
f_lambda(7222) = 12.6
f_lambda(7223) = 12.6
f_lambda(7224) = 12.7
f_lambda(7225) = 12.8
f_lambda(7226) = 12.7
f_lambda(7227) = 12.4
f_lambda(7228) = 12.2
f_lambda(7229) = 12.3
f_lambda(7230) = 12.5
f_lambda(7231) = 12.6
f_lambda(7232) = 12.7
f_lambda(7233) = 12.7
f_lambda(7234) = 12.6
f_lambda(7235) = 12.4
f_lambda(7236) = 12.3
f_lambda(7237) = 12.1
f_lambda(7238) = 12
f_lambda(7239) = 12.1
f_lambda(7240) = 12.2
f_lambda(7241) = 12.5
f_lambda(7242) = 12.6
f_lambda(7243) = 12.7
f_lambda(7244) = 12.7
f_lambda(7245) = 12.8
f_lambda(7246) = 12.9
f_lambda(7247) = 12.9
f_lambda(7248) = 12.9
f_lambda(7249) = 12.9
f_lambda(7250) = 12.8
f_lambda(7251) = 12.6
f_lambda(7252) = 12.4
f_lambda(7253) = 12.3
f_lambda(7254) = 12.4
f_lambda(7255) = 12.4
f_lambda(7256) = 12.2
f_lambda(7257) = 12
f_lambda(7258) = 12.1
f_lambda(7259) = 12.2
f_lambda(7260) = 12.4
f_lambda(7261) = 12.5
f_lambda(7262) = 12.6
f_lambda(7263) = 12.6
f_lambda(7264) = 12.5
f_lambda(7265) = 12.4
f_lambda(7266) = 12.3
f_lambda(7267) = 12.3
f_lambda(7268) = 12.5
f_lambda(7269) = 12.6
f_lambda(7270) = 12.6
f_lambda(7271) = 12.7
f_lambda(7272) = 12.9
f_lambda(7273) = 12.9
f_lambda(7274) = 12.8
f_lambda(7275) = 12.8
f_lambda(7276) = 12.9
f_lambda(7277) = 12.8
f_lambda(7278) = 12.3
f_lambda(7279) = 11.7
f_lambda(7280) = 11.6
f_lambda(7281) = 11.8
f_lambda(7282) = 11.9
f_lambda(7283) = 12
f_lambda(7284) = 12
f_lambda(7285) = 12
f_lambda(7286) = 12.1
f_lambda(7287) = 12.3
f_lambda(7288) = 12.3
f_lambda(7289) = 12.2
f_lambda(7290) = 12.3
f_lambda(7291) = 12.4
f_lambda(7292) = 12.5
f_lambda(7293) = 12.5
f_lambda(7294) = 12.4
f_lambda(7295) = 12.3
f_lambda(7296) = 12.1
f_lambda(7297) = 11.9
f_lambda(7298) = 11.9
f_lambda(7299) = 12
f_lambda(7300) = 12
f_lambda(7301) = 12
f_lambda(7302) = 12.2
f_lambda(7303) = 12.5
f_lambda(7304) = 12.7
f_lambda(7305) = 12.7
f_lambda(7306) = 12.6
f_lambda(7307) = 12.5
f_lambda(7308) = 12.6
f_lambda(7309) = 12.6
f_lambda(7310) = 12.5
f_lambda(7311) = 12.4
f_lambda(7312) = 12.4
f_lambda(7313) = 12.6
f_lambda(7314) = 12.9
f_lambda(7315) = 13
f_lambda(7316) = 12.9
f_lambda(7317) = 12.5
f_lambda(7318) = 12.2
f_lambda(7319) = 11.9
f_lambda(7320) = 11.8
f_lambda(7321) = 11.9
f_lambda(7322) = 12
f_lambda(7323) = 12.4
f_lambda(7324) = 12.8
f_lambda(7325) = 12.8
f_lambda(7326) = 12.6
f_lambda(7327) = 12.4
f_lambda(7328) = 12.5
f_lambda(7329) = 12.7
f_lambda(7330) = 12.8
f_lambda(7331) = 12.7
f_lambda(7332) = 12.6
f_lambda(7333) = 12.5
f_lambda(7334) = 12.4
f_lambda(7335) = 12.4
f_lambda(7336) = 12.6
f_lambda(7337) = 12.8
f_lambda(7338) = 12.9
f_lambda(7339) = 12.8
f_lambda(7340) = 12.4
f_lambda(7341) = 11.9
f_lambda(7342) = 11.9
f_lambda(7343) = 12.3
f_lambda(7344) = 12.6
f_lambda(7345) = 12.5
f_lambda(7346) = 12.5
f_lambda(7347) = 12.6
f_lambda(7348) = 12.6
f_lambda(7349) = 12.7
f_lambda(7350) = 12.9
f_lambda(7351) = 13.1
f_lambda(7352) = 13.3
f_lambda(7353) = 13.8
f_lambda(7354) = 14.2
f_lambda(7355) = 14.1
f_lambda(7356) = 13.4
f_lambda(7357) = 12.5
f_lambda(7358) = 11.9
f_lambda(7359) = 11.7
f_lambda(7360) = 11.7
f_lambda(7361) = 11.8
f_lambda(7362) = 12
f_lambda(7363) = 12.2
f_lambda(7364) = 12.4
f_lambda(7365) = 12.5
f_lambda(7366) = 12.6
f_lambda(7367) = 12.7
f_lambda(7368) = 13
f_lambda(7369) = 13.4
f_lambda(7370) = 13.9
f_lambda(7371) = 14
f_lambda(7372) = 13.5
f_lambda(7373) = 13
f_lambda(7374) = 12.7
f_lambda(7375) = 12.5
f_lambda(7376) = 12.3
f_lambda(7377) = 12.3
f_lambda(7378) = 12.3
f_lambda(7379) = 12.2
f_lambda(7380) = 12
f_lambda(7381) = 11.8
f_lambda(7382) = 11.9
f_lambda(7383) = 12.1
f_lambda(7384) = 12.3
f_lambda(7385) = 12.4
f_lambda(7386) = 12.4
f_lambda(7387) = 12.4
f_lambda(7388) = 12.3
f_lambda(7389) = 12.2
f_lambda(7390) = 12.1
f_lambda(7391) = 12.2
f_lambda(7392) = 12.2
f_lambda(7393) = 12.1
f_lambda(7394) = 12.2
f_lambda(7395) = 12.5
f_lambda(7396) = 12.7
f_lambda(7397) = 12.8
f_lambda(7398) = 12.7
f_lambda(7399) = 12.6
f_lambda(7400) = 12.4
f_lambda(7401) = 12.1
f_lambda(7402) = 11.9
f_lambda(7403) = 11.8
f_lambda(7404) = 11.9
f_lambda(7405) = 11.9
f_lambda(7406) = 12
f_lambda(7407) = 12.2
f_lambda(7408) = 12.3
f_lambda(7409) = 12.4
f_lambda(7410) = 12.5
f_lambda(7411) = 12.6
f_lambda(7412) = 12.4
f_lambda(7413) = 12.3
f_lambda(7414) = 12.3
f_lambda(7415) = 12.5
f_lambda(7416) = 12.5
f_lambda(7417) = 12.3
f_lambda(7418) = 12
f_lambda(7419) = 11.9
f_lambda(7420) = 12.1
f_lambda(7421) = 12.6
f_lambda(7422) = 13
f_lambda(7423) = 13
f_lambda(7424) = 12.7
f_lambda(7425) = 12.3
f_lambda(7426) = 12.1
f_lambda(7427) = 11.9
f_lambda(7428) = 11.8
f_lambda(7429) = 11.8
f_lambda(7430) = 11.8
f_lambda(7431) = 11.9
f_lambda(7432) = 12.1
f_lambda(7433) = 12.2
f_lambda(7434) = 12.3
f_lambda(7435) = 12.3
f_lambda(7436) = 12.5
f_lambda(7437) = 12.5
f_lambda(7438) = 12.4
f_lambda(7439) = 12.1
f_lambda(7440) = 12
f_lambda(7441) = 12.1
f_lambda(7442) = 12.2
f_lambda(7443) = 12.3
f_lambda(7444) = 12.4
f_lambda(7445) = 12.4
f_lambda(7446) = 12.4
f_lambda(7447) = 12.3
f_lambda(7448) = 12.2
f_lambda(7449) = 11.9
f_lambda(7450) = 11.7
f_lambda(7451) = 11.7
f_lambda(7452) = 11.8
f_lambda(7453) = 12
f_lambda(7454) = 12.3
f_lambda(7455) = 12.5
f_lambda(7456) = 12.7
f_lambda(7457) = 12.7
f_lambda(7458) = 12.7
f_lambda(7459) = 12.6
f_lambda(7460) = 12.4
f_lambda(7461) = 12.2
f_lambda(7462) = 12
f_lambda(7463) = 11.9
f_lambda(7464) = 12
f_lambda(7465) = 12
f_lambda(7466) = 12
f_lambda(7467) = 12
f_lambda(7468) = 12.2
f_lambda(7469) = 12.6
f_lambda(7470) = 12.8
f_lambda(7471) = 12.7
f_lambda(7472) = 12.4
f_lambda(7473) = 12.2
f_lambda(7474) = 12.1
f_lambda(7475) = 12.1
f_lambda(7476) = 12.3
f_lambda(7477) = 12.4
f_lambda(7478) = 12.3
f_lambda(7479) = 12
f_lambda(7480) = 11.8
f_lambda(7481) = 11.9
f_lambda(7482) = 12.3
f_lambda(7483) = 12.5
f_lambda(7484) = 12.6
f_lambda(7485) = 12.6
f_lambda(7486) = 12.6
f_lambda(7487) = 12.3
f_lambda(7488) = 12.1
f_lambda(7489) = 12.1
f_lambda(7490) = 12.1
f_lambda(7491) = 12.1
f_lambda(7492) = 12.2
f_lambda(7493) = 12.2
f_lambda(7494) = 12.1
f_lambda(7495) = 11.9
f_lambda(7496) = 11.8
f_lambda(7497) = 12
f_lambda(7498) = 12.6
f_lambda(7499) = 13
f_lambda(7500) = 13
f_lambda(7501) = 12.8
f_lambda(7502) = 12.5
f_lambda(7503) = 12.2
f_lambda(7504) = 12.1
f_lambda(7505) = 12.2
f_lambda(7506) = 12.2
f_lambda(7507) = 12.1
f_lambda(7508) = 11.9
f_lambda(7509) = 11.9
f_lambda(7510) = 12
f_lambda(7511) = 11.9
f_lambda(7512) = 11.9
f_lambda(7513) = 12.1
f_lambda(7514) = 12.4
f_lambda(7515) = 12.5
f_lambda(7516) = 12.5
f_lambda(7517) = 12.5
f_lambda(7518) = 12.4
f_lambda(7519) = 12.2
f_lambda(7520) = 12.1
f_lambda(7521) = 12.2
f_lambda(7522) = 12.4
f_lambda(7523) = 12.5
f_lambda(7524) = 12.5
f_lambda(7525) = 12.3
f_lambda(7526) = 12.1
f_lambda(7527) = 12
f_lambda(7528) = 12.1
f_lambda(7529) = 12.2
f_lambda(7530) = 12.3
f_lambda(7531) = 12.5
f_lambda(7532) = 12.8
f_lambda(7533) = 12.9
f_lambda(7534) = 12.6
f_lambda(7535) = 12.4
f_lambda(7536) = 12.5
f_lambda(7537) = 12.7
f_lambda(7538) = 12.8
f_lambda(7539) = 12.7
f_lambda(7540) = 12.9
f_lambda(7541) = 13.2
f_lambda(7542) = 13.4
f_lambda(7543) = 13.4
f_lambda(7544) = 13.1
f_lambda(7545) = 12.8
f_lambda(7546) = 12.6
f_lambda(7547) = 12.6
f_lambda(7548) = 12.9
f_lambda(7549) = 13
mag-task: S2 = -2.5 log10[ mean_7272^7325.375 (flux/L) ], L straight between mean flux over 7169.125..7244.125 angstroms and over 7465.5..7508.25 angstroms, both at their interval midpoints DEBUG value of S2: 0.04 mag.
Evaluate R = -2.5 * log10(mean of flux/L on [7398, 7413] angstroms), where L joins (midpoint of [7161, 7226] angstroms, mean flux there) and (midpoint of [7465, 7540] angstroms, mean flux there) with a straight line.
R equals 0.03 mag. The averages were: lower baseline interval 13.3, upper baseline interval 12.3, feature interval 12.2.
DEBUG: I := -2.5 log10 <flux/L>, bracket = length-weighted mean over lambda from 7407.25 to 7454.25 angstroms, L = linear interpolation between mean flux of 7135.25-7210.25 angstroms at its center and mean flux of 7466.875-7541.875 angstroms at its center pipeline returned 0.03 mag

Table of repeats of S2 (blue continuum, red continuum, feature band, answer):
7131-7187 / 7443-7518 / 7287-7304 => 0.04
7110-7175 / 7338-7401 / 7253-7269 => 0.02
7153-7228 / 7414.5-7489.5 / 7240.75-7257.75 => 0.04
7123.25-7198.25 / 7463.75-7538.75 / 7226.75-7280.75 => 0.03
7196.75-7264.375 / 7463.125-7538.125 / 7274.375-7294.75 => 0.04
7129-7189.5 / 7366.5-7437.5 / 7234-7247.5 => 0.03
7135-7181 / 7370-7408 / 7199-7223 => -0.07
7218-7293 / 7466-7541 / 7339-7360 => -0.03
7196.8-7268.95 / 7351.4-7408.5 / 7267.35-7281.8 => 0.02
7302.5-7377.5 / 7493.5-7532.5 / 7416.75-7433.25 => 0.02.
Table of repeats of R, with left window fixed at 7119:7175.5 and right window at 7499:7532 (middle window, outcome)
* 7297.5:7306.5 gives 0.03 mag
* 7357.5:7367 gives 0.03 mag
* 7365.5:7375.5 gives -0.05 mag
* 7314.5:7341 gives 0.01 mag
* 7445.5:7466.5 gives 0.02 mag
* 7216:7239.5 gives 0.02 mag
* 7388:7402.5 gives 0.01 mag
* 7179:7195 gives -0.07 mag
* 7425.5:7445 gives 0.02 mag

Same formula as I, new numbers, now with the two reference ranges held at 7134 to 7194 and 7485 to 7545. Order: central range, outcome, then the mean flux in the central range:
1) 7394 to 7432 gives 0.03 mag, 12.3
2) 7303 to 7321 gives 0.03 mag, 12.5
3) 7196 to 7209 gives -0.02 mag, 13.3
